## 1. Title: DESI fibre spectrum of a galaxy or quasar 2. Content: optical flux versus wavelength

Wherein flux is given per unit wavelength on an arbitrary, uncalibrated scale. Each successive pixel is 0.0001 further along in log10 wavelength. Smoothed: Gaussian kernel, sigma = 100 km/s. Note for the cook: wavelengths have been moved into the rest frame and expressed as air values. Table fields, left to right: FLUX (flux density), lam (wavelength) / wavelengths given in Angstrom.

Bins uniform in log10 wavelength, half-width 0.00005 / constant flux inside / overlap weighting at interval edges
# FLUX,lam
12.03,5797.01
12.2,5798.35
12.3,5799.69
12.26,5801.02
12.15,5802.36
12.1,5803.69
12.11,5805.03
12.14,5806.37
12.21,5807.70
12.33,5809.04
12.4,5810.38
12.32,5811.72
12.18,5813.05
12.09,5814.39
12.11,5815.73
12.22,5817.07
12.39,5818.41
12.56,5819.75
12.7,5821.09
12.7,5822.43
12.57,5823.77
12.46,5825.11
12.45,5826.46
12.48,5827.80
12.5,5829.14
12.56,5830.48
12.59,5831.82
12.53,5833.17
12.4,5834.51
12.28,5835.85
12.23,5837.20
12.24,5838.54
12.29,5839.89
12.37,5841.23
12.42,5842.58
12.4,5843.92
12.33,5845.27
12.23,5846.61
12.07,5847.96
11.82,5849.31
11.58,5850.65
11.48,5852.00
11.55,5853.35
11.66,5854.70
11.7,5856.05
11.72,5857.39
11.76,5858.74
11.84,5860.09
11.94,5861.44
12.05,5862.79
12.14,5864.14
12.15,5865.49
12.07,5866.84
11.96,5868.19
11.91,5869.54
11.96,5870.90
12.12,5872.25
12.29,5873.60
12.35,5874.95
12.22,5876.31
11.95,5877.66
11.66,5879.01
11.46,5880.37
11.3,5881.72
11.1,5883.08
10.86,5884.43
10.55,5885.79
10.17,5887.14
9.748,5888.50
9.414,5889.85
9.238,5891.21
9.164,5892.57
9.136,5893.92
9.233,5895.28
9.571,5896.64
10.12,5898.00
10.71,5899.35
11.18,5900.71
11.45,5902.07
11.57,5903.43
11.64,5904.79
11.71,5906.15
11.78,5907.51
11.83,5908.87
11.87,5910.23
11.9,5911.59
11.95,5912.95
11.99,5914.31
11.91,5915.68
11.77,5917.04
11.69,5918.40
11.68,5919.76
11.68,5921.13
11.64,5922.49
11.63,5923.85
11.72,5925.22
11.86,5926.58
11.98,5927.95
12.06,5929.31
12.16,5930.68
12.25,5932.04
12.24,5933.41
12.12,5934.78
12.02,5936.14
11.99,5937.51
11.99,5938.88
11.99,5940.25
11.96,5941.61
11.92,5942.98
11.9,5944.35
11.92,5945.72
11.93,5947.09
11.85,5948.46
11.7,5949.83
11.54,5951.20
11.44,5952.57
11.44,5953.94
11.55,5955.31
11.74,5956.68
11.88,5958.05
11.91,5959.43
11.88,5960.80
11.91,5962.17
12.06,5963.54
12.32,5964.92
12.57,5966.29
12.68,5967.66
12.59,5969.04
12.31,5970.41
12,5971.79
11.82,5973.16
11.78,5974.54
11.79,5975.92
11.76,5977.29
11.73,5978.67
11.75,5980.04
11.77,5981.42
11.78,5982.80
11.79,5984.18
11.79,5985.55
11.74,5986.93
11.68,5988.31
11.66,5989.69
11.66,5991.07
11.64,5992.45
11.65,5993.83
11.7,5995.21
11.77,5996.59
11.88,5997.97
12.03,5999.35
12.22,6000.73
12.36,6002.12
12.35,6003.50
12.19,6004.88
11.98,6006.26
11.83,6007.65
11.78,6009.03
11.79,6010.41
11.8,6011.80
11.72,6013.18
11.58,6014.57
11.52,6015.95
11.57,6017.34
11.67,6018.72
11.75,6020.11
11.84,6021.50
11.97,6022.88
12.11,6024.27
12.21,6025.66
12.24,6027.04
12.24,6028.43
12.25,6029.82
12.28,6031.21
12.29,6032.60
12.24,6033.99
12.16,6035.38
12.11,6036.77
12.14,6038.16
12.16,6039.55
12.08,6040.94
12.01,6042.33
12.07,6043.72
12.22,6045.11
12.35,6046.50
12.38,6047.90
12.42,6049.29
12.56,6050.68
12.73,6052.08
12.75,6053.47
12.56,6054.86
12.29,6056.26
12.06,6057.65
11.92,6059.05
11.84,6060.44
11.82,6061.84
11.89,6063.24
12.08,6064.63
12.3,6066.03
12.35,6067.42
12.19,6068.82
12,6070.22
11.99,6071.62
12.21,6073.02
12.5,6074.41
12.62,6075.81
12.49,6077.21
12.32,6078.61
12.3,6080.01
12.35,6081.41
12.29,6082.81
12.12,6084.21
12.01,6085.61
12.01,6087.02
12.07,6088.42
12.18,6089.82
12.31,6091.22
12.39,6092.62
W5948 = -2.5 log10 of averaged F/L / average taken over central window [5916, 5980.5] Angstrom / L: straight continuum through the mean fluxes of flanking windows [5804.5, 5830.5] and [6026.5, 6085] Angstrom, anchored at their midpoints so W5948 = 0.03 mag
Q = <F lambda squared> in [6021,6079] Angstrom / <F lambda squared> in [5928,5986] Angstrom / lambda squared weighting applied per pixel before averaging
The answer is 1.1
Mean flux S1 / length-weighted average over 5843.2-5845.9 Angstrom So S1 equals 12.4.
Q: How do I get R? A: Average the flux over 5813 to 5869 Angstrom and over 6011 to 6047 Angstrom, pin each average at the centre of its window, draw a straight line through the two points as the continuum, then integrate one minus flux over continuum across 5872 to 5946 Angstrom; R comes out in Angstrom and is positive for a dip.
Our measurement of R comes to 4.4 Angstrom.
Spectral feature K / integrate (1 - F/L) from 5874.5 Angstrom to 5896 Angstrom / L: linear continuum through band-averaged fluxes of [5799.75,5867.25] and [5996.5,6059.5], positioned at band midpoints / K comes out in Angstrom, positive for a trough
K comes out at 2.82 Angstrom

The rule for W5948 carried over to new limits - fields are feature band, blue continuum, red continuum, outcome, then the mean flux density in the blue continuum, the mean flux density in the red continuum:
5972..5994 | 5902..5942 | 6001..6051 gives 0.02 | 11.9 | 12.1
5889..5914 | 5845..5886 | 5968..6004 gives 0.10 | 11.8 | 11.9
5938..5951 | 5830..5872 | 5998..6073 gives 0.02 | 12.1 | 12.1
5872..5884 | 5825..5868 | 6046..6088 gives 0.03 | 12.1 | 12.3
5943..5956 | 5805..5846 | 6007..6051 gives 0.04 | 12.4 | 12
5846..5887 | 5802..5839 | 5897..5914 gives 0.01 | 12.4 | 11.5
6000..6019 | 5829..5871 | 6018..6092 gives 0.03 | 12.1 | 12.2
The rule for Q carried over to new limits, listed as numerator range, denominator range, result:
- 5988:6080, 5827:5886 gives 1.07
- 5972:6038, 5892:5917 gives 1.11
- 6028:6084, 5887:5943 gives 1.13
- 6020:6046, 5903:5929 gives 1.07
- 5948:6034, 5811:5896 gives 1.06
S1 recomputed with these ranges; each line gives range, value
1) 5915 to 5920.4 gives 11.8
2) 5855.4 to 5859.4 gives 11.7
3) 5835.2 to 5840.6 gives 12.3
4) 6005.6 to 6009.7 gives 11.9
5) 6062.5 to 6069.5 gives 12.2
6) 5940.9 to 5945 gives 11.9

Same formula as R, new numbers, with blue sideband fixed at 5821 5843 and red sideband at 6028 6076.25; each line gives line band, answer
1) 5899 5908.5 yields 0.69 Angstrom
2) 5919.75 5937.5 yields 0.59 Angstrom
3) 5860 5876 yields 0.43 Angstrom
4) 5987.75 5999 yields 0.52 Angstrom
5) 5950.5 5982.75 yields 1.03 Angstrom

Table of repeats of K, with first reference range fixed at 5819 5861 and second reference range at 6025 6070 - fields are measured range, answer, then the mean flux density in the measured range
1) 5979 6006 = 0.78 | 11.9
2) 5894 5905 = 1.49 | 10.6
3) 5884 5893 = 1.72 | 9.86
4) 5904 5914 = 0.33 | 11.8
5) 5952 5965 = 0.45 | 11.8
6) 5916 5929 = 0.49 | 11.8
